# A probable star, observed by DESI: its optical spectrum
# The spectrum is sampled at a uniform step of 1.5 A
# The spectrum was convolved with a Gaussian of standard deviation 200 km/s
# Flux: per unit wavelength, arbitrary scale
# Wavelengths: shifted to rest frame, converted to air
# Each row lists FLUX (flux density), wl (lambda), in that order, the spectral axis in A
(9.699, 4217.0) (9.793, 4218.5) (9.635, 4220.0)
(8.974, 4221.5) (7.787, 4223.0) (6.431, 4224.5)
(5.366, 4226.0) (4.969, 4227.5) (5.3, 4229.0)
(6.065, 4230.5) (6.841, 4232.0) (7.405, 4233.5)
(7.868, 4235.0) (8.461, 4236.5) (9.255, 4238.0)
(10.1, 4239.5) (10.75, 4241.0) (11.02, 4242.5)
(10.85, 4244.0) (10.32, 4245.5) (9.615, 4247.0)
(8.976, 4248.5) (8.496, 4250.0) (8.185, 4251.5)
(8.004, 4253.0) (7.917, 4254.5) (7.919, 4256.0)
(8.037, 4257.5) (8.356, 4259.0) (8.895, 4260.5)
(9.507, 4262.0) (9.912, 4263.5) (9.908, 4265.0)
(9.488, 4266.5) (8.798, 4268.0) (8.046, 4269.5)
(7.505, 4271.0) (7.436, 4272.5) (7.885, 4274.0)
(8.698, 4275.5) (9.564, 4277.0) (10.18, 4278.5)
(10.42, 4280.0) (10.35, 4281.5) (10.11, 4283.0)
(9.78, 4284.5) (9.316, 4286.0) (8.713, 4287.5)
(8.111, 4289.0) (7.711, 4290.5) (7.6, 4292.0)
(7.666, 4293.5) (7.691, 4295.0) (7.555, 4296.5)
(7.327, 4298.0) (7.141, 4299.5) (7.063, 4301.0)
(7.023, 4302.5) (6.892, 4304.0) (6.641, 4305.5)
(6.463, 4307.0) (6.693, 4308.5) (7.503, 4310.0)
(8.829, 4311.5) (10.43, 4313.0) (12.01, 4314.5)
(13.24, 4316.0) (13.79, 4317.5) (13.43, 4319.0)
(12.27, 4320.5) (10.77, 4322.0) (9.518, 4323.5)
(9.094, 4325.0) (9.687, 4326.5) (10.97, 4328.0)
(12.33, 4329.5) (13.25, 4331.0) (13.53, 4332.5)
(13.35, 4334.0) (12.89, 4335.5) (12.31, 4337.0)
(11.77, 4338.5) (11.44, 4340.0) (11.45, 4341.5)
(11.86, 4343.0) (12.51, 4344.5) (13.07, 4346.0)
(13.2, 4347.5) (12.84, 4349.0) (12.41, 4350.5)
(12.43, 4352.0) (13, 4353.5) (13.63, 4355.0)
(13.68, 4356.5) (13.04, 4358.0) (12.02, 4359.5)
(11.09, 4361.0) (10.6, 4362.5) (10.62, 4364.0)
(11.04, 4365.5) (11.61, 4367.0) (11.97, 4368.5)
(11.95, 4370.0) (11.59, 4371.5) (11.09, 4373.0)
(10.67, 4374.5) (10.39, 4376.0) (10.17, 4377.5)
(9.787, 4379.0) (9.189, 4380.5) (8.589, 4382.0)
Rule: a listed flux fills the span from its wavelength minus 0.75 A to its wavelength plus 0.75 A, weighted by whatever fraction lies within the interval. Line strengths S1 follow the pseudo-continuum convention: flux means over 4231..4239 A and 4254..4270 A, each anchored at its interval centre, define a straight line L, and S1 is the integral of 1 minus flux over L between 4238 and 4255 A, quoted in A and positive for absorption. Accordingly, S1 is -2.4 A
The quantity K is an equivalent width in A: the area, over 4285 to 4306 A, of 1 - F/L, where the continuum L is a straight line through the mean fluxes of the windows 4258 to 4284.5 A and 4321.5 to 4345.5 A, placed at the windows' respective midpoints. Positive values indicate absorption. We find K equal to 5.1 A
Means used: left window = 9.13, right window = 11.7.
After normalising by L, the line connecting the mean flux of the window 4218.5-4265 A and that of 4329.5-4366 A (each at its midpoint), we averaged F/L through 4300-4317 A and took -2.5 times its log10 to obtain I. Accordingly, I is 0.28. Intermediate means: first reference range 8.42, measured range 8.49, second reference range 12.4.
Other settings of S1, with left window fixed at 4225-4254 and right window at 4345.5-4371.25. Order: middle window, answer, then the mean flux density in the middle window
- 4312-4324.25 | -1.10 A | 11.9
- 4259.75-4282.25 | 0.54 A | 9.11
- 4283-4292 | 1.02 A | 8.75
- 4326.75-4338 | -1.13 A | 12.5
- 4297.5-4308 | 3.50 A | 6.92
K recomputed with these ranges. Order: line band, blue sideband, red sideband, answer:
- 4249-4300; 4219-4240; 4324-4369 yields 3.3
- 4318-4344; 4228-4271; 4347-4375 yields -1.5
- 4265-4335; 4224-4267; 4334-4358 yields 8.6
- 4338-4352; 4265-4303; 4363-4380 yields -2.9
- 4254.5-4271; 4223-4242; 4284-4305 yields -2.5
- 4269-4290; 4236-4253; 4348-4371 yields 2.8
